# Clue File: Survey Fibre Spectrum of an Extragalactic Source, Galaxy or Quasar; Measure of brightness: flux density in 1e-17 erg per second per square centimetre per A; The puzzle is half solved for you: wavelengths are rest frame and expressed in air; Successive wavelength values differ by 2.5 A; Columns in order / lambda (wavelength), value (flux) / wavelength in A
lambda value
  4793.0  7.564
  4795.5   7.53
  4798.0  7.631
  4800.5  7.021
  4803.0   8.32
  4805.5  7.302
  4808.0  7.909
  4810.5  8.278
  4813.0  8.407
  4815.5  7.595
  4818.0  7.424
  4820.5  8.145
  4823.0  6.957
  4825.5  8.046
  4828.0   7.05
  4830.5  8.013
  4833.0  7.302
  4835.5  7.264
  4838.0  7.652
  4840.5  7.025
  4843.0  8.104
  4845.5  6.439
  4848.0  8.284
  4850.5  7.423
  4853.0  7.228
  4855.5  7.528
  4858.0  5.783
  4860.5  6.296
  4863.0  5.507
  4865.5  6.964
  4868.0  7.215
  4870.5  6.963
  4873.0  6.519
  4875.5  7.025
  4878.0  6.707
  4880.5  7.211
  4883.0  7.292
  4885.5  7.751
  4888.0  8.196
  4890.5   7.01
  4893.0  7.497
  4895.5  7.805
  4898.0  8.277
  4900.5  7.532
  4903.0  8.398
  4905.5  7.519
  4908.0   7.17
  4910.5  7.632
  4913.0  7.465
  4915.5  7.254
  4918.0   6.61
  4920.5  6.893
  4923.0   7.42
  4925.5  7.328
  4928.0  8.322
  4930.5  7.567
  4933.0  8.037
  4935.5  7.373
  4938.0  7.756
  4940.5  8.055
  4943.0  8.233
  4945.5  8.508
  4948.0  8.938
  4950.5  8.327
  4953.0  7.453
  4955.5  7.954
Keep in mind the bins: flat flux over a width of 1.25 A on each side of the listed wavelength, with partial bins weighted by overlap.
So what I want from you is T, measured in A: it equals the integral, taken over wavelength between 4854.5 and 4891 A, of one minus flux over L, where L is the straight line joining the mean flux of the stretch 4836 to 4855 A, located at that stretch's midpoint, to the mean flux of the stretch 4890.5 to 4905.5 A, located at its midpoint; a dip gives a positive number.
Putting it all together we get 3.4 A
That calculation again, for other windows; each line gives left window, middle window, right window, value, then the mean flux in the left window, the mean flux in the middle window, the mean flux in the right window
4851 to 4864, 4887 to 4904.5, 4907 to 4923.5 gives -2.1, 6.54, 7.81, 7.2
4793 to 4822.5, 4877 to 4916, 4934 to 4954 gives 2.0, 7.75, 7.56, 8.09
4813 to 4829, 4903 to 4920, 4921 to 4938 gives 0.7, 7.61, 7.34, 7.65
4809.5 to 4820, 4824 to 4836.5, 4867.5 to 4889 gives 0.4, 7.93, 7.53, 7.2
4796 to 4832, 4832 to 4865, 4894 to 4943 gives 2.7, 7.71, 7.06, 7.62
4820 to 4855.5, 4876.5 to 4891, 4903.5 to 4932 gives 0.1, 7.48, 7.37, 7.41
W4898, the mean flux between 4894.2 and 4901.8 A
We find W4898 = 7.87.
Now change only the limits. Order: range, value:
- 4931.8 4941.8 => 7.81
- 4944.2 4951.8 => 8.58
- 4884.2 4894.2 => 7.61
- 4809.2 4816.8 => 8.09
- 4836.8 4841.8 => 7.34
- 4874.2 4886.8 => 7.2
